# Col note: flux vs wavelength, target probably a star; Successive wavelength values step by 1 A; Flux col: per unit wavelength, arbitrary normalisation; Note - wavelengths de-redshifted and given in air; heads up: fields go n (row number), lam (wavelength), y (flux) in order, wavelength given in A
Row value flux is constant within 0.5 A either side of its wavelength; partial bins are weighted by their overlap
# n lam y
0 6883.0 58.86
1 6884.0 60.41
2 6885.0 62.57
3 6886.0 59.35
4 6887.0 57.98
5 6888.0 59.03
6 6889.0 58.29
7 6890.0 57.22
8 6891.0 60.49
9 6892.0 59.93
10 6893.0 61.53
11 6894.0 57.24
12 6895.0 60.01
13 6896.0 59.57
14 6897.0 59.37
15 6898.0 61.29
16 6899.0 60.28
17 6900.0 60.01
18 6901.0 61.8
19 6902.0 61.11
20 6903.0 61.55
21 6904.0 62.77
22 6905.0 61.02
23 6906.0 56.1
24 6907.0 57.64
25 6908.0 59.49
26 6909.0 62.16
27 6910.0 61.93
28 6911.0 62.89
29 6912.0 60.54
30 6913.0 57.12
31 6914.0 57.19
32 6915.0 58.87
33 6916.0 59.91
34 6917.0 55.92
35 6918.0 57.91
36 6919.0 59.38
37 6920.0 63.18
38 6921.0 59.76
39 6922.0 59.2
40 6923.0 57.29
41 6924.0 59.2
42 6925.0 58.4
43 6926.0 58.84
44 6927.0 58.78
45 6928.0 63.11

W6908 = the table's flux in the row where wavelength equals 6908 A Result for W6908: 59.49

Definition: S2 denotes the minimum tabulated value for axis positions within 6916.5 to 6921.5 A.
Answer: 55.92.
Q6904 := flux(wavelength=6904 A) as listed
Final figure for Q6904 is 62.77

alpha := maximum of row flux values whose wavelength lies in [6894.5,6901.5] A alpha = 61.8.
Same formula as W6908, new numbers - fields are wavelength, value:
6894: 57.24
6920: 63.18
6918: 57.91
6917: 55.92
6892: 59.93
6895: 60.01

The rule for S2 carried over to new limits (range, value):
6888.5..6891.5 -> 57.22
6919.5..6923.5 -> 57.29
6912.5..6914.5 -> 57.12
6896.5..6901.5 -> 59.37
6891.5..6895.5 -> 57.24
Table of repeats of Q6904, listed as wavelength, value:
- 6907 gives 57.64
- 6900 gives 60.01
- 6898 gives 61.29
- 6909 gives 62.16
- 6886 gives 59.35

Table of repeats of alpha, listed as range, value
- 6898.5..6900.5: 60.28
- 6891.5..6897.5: 61.53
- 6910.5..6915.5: 62.89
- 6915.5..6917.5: 59.91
